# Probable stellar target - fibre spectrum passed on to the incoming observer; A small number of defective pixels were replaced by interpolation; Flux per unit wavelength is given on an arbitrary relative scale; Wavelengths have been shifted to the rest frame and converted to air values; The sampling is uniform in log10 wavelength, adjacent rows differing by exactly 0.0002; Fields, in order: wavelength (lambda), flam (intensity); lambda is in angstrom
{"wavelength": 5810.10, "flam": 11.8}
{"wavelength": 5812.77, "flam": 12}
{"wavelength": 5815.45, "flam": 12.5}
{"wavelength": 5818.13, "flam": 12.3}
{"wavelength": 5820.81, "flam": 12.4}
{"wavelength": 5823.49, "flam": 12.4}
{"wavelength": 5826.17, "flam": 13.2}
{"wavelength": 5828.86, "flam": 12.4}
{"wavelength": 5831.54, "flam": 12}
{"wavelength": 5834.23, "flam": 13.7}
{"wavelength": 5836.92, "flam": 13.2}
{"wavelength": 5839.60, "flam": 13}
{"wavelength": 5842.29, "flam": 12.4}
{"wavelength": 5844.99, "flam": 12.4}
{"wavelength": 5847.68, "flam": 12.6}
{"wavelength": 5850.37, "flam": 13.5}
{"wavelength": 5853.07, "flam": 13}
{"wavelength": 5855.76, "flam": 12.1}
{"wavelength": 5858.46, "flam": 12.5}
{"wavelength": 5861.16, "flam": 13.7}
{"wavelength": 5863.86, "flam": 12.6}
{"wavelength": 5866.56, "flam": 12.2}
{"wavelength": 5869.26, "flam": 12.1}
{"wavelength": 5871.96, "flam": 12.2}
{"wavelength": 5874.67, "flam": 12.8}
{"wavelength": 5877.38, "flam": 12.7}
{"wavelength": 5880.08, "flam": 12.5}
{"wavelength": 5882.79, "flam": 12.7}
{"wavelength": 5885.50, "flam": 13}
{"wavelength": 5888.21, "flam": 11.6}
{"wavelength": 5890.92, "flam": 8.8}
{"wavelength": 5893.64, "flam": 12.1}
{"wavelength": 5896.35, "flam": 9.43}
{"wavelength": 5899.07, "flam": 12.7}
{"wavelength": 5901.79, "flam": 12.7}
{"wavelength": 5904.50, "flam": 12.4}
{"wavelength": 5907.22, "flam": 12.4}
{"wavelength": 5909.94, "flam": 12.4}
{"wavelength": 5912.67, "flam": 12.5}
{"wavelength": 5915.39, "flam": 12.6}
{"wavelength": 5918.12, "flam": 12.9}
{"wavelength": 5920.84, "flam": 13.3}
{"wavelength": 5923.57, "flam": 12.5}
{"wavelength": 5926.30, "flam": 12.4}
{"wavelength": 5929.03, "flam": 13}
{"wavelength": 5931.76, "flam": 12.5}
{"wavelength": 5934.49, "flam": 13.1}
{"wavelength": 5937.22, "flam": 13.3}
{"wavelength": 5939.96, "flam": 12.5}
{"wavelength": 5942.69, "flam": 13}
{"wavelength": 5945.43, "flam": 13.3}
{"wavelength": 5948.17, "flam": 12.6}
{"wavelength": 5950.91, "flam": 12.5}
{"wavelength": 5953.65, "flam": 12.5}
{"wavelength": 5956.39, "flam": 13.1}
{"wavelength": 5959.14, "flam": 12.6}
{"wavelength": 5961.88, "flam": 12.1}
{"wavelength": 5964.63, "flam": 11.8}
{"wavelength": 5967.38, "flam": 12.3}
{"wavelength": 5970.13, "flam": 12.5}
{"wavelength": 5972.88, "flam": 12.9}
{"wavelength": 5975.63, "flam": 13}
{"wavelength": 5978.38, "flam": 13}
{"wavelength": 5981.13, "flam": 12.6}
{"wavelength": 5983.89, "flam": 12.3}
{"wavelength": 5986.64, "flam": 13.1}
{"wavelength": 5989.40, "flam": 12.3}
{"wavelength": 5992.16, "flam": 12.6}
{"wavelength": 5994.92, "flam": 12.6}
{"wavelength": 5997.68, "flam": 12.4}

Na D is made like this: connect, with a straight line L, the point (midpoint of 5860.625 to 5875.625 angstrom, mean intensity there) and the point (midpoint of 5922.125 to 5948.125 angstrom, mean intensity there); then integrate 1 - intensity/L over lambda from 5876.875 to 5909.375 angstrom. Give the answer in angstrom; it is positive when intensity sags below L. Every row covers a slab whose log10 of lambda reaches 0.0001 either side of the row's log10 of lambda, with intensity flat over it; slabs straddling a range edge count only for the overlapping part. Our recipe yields 1.9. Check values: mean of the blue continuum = 12.5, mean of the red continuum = 12.8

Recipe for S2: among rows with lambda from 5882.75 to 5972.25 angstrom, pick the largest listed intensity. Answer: 13.3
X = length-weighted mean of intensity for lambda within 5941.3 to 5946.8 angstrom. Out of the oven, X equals 13.2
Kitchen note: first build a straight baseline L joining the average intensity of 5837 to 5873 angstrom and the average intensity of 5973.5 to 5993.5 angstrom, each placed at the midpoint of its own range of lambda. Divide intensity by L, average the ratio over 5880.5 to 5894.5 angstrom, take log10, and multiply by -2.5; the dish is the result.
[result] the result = 0.09 mag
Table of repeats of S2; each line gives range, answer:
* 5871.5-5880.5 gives 12.8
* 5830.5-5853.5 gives 13.7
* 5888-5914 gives 12.7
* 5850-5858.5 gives 13.5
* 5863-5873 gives 12.6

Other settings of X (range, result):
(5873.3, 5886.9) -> 12.7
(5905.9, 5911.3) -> 12.4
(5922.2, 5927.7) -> 12.4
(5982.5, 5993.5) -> 12.6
